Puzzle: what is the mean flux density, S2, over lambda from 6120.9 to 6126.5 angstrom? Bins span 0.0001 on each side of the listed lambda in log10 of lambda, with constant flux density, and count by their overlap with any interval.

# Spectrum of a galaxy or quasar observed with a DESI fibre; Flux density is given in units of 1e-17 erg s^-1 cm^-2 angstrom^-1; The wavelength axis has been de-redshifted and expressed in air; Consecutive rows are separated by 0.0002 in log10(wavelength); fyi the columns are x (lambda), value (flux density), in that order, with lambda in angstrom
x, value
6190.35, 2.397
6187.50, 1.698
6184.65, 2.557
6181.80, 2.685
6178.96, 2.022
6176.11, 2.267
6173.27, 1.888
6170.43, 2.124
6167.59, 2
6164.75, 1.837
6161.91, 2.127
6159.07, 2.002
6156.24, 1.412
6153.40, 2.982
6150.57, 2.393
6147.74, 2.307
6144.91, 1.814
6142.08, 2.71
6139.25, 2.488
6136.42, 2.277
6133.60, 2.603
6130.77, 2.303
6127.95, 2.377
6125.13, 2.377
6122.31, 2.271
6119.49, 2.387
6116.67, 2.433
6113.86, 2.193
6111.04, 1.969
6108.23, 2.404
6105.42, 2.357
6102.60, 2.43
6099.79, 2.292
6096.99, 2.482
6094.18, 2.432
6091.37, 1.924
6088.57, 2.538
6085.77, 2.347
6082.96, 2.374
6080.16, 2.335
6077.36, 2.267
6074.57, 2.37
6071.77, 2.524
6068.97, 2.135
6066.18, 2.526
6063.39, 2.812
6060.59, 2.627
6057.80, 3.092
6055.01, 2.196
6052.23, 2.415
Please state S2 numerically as 2.32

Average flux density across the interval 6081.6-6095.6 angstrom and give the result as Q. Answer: 2.32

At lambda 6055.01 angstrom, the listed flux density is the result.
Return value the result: 2.196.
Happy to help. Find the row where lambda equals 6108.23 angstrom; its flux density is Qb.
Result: 2.404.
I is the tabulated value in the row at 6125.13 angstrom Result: 2.377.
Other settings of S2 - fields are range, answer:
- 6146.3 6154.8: 2.56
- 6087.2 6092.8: 2.23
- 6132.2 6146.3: 2.38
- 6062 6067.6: 2.67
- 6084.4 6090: 2.44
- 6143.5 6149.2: 2.06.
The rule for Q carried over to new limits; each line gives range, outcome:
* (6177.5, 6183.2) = 2.35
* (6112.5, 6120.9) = 2.34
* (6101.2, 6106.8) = 2.39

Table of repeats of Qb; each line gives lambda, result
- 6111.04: 1.969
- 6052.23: 2.415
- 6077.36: 2.267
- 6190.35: 2.397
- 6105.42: 2.357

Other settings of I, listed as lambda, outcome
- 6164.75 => 1.837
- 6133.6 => 2.603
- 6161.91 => 2.127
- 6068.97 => 2.135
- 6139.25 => 2.488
